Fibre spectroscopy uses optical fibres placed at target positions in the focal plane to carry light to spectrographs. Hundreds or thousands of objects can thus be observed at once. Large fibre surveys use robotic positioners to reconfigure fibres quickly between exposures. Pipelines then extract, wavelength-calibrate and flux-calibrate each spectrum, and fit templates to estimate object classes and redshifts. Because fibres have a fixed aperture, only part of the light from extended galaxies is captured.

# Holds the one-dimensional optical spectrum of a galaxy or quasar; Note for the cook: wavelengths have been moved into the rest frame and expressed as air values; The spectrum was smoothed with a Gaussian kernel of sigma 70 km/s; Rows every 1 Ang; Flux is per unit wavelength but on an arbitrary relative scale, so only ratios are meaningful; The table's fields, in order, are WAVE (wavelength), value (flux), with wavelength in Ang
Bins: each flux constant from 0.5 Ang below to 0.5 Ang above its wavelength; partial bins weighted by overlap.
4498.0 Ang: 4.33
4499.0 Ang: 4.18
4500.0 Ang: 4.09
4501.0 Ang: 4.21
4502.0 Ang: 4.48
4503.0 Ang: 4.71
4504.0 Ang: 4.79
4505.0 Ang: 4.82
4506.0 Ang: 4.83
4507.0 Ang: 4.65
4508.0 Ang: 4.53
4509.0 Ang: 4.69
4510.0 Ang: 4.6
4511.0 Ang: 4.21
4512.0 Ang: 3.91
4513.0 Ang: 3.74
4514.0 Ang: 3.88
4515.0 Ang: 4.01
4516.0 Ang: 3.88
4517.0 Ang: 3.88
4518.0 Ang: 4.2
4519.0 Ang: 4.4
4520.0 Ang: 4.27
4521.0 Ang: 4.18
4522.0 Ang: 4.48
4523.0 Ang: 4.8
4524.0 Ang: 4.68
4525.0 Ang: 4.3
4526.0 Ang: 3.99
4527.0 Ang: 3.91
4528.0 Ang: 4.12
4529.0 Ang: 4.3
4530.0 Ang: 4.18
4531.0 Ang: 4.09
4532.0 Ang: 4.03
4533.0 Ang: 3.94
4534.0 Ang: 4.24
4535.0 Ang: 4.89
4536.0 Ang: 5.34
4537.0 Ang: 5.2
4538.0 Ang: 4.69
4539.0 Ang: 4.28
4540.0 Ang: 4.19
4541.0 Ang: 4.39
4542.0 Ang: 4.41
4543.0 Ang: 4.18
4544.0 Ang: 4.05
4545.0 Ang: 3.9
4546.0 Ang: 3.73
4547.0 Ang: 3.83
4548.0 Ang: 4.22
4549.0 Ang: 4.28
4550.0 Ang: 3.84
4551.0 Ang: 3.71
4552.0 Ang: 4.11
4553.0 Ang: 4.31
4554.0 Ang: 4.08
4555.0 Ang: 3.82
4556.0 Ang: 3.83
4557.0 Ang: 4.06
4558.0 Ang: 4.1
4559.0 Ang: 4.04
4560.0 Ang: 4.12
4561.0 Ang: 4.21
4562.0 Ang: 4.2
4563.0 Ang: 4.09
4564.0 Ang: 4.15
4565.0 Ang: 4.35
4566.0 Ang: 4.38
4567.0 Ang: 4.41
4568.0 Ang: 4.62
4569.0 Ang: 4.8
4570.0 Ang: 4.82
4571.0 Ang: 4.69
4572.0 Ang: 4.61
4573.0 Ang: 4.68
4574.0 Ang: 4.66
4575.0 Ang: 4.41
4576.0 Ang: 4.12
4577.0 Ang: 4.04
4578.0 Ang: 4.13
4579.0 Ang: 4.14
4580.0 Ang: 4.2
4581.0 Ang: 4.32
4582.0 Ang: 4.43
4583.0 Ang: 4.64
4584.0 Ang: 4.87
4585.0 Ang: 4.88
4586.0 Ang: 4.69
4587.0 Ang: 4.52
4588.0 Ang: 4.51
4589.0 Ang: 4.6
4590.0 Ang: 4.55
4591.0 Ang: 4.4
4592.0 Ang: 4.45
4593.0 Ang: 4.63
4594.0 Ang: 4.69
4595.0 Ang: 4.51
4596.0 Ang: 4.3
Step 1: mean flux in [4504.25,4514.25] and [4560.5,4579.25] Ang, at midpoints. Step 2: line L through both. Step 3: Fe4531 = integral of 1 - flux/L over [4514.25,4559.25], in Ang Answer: 2.0 Ang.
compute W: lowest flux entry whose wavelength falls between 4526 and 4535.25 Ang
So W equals 3.91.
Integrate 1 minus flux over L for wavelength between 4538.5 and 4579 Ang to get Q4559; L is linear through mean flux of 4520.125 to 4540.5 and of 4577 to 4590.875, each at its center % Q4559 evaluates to 1.98 Ang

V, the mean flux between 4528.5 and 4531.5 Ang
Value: 4.19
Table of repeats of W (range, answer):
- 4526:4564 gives 3.71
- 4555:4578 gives 3.82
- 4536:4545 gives 3.9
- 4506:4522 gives 3.74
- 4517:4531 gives 3.88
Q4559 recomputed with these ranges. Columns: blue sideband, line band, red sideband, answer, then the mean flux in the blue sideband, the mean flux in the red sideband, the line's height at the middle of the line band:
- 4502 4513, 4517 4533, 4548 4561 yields 0.4 Ang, 4.53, 4.04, 4.35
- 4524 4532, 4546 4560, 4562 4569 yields 0.9 Ang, 4.16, 4.36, 4.29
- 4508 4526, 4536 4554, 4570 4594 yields 0.5 Ang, 4.24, 4.5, 4.35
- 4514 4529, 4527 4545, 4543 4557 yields -1.1 Ang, 4.21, 3.99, 4.1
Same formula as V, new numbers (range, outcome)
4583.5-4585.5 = 4.88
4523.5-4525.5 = 4.49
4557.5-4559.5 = 4.07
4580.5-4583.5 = 4.46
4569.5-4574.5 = 4.69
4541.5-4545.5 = 4.13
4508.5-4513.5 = 4.23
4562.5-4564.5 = 4.12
